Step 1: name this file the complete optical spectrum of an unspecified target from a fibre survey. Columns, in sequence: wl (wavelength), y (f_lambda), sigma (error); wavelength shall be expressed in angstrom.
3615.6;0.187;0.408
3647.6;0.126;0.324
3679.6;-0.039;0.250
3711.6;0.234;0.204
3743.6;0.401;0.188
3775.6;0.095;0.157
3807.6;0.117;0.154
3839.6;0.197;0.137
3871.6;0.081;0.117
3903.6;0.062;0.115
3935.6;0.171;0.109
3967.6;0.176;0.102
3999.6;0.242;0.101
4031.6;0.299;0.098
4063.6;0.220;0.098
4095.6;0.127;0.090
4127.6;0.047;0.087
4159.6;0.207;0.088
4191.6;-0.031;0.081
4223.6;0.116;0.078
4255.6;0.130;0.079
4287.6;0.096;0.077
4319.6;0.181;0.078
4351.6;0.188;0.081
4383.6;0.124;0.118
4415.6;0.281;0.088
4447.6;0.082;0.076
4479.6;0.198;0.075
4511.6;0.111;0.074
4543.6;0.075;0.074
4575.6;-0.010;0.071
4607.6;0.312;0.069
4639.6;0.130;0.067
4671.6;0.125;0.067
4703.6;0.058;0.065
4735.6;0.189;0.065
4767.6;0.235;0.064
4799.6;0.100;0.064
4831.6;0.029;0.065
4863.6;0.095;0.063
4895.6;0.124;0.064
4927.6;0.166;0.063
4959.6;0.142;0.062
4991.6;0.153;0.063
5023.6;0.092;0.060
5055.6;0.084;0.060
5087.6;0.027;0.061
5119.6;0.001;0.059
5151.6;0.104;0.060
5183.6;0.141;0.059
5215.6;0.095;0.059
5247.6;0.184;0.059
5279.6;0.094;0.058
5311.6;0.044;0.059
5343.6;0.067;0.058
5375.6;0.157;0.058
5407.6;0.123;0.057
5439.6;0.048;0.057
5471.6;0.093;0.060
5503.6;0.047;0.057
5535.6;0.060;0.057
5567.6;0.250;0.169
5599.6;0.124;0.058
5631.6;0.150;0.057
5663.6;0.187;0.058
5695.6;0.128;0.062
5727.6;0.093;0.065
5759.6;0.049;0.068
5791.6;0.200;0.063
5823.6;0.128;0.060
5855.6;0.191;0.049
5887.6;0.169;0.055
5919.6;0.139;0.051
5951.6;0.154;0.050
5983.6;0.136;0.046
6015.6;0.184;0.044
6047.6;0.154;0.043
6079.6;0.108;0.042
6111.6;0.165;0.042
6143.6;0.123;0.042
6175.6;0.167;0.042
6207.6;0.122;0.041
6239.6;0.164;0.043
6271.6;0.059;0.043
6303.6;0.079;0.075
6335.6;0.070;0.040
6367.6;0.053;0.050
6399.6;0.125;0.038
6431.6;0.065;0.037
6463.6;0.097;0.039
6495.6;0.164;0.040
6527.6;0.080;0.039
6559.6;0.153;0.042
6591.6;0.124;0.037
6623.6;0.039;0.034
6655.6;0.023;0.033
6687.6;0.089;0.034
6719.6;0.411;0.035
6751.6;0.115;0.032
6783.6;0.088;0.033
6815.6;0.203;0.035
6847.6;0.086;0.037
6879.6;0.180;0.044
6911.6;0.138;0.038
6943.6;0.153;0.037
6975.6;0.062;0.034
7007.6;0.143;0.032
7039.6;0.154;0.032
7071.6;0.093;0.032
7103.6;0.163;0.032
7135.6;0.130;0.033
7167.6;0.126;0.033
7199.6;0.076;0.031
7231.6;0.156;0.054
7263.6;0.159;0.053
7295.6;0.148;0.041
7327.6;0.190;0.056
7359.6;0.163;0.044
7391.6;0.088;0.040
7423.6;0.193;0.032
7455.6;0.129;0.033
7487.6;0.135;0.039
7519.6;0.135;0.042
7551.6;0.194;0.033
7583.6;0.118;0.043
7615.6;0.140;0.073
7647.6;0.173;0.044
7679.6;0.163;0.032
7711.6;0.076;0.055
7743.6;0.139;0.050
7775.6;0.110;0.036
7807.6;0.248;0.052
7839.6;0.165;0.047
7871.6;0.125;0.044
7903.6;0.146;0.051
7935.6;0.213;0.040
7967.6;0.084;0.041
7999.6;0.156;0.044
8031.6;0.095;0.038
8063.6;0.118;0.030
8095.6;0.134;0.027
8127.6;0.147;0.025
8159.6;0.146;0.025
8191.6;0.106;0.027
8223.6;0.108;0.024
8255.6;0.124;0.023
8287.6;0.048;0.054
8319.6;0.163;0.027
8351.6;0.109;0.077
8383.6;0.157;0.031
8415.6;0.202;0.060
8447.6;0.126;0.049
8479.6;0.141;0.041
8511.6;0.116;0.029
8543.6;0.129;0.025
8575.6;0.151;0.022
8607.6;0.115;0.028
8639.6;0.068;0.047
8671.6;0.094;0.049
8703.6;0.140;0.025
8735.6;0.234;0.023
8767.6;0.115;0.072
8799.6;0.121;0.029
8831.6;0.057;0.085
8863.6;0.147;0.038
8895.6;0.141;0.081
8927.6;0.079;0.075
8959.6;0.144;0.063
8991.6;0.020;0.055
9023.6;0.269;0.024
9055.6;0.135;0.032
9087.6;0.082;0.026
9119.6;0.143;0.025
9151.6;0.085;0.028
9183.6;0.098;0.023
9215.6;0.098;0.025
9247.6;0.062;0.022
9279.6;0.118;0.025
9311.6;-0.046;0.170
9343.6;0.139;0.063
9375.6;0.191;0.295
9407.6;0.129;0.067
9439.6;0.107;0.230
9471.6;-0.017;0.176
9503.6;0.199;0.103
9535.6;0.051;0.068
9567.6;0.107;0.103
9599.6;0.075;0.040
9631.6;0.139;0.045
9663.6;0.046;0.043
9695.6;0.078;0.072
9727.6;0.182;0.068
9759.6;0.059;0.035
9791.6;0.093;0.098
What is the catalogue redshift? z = 0.799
